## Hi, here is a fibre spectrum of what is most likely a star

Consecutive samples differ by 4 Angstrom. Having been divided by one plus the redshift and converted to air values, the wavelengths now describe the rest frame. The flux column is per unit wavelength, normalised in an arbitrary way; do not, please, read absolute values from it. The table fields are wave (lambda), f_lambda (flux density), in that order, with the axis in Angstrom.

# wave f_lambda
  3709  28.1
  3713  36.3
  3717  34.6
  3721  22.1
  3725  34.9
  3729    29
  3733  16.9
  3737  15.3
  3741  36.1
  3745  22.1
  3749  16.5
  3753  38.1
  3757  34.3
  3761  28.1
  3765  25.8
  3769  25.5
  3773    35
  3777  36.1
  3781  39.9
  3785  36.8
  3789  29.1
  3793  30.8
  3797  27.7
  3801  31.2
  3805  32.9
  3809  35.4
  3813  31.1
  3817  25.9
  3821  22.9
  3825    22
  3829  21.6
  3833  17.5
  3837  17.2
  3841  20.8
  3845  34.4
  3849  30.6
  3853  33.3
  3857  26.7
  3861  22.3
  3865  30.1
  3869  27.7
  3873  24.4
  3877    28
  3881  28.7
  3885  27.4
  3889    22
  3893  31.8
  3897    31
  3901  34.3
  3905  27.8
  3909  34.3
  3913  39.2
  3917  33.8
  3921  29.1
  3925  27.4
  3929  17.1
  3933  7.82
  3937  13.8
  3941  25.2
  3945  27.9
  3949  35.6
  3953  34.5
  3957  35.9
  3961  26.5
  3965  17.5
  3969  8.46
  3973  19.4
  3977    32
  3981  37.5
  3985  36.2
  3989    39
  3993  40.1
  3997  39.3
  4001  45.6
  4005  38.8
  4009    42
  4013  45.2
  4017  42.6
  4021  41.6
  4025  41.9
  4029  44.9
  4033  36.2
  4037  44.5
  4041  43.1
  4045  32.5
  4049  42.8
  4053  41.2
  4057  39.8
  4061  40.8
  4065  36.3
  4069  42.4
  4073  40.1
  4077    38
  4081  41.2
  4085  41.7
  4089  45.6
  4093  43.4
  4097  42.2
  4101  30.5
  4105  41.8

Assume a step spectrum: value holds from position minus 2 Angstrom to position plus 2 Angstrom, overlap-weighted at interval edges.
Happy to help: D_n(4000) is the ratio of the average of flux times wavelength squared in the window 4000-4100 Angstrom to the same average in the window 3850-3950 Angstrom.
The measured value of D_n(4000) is 1.62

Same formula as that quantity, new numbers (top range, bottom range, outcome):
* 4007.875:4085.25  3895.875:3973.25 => 1.64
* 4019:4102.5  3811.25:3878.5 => 1.76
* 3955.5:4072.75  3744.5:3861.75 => 1.45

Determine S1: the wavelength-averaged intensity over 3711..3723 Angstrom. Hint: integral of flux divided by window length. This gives 31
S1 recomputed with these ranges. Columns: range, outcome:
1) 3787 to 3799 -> 29.2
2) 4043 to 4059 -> 39.1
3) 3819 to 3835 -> 21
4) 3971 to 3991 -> 32.8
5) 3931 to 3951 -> 22.1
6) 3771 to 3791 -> 35.4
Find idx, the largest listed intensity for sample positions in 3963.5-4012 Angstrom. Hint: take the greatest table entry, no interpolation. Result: 45.6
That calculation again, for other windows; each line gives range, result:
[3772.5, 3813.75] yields 39.9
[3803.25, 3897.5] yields 35.4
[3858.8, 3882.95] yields 30.1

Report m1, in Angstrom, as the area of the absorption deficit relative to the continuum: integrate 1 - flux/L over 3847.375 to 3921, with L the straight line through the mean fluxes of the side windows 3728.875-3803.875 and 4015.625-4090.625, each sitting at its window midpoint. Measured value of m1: 9.6 Angstrom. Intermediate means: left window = 29.2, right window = 40.9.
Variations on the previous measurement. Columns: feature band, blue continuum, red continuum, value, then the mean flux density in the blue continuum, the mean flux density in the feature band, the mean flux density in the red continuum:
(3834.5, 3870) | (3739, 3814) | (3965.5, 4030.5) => 6.67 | 31.2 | 26.9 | 36.6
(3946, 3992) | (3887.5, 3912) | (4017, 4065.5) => 7.87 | 30.7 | 29.5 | 40.7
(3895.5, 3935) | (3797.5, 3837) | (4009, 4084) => 5.13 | 26.3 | 28.1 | 40.9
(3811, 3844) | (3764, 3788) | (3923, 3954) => 8.16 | 33.3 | 22.7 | 23.3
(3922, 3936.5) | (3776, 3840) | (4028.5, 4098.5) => 6.93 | 28.4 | 17.9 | 40.8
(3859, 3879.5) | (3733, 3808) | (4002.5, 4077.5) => 4.42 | 29.8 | 26.6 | 40.9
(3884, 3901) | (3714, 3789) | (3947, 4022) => 1.92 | 29.4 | 28.8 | 34.5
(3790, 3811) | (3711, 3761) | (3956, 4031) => -1.11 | 28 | 31.5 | 35.5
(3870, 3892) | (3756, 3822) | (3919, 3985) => 1.03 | 31.2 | 26.4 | 25.1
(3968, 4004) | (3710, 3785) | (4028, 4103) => 3.61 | 29.4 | 33.9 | 40.3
